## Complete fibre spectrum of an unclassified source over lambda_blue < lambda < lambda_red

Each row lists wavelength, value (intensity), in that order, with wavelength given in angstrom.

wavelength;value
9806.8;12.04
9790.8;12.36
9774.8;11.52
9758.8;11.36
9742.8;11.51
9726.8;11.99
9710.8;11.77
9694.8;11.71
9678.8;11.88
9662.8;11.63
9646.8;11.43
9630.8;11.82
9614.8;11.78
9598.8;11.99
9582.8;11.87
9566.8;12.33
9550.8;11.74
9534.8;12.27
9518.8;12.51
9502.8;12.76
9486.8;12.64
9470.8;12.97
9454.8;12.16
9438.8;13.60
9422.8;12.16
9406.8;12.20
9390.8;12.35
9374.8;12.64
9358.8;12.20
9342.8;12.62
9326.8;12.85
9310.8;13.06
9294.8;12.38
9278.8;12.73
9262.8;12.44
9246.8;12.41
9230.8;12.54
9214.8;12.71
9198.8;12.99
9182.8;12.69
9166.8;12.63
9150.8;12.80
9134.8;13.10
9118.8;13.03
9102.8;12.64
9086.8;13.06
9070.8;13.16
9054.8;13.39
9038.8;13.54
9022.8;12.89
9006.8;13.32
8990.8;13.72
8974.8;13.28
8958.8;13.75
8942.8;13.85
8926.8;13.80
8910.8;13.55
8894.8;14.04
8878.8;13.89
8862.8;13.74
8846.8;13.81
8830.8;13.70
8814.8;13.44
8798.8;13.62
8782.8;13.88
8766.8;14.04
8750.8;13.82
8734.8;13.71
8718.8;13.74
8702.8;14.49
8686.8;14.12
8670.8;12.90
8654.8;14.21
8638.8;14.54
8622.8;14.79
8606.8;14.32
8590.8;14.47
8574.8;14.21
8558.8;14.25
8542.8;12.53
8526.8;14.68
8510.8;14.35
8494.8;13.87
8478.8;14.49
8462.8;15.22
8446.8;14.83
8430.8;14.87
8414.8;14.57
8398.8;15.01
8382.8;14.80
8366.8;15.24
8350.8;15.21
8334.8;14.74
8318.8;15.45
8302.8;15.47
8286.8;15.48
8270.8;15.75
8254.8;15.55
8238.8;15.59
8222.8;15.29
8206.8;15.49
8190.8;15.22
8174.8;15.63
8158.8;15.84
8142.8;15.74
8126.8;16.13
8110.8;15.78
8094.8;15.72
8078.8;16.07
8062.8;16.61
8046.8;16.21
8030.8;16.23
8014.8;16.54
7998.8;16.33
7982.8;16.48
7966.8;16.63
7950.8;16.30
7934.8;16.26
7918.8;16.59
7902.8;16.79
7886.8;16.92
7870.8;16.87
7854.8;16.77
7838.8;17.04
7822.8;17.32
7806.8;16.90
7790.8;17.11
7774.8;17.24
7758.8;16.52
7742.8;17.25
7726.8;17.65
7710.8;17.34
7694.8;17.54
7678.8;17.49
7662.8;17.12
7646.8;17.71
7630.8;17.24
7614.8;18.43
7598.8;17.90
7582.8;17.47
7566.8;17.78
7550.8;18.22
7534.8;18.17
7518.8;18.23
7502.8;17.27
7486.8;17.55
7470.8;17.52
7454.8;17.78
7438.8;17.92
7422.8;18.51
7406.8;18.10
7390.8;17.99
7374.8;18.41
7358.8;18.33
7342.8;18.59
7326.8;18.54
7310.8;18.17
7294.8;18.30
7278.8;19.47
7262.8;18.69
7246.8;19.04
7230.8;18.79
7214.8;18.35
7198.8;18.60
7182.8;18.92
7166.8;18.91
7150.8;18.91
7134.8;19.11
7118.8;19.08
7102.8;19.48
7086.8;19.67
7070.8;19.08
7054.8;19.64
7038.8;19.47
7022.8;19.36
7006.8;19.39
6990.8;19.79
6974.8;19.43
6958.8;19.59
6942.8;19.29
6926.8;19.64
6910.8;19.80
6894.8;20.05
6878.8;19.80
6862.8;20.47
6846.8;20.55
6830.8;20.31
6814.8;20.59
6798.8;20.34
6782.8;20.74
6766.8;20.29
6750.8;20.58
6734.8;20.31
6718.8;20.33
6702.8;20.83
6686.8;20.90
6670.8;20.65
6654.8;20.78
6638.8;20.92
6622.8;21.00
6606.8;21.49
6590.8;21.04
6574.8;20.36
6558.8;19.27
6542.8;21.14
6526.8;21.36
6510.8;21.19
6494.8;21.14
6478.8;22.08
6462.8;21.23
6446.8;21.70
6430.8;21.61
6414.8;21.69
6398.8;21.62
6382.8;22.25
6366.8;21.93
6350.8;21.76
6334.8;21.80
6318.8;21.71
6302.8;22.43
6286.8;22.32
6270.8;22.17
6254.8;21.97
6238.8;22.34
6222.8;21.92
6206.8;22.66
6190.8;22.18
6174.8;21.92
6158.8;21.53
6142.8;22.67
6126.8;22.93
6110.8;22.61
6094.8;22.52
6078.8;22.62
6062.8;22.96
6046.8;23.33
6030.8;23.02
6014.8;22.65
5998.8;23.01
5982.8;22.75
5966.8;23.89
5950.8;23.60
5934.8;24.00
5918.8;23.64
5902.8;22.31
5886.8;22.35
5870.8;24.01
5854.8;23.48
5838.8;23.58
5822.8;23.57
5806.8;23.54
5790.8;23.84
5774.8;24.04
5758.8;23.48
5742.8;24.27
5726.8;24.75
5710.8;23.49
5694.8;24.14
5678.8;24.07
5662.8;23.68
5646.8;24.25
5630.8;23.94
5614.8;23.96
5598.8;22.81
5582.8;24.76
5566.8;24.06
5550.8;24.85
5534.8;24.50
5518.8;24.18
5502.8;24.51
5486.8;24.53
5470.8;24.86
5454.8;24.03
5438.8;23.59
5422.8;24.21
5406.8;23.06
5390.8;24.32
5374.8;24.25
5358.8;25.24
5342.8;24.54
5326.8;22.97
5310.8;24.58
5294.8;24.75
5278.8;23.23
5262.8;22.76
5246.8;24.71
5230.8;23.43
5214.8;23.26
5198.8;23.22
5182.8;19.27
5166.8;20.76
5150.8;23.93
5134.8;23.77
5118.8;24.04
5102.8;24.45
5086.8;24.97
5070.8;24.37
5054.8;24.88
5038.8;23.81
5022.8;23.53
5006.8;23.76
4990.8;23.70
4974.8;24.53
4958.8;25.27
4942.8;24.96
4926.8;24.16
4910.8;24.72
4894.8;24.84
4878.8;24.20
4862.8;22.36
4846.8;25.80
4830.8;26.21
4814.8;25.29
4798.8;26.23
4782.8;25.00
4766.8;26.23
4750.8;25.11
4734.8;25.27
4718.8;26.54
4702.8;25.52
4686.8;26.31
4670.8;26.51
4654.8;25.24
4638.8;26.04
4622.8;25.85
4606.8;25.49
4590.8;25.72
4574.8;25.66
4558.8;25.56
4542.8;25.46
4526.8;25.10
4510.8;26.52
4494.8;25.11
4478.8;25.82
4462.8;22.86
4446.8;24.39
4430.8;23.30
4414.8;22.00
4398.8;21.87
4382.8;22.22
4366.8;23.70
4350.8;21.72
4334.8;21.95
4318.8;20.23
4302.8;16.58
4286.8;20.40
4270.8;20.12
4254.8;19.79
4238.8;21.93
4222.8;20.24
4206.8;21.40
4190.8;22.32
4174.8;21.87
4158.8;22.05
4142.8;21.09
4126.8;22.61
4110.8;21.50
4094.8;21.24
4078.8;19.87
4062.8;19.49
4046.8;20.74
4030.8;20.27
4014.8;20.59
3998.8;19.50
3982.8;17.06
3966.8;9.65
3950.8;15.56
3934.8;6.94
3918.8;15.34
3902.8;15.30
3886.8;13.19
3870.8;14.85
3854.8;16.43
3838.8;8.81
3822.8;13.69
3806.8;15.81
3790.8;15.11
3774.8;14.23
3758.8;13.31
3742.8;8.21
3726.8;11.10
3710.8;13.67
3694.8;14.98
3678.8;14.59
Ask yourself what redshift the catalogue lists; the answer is 0.00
